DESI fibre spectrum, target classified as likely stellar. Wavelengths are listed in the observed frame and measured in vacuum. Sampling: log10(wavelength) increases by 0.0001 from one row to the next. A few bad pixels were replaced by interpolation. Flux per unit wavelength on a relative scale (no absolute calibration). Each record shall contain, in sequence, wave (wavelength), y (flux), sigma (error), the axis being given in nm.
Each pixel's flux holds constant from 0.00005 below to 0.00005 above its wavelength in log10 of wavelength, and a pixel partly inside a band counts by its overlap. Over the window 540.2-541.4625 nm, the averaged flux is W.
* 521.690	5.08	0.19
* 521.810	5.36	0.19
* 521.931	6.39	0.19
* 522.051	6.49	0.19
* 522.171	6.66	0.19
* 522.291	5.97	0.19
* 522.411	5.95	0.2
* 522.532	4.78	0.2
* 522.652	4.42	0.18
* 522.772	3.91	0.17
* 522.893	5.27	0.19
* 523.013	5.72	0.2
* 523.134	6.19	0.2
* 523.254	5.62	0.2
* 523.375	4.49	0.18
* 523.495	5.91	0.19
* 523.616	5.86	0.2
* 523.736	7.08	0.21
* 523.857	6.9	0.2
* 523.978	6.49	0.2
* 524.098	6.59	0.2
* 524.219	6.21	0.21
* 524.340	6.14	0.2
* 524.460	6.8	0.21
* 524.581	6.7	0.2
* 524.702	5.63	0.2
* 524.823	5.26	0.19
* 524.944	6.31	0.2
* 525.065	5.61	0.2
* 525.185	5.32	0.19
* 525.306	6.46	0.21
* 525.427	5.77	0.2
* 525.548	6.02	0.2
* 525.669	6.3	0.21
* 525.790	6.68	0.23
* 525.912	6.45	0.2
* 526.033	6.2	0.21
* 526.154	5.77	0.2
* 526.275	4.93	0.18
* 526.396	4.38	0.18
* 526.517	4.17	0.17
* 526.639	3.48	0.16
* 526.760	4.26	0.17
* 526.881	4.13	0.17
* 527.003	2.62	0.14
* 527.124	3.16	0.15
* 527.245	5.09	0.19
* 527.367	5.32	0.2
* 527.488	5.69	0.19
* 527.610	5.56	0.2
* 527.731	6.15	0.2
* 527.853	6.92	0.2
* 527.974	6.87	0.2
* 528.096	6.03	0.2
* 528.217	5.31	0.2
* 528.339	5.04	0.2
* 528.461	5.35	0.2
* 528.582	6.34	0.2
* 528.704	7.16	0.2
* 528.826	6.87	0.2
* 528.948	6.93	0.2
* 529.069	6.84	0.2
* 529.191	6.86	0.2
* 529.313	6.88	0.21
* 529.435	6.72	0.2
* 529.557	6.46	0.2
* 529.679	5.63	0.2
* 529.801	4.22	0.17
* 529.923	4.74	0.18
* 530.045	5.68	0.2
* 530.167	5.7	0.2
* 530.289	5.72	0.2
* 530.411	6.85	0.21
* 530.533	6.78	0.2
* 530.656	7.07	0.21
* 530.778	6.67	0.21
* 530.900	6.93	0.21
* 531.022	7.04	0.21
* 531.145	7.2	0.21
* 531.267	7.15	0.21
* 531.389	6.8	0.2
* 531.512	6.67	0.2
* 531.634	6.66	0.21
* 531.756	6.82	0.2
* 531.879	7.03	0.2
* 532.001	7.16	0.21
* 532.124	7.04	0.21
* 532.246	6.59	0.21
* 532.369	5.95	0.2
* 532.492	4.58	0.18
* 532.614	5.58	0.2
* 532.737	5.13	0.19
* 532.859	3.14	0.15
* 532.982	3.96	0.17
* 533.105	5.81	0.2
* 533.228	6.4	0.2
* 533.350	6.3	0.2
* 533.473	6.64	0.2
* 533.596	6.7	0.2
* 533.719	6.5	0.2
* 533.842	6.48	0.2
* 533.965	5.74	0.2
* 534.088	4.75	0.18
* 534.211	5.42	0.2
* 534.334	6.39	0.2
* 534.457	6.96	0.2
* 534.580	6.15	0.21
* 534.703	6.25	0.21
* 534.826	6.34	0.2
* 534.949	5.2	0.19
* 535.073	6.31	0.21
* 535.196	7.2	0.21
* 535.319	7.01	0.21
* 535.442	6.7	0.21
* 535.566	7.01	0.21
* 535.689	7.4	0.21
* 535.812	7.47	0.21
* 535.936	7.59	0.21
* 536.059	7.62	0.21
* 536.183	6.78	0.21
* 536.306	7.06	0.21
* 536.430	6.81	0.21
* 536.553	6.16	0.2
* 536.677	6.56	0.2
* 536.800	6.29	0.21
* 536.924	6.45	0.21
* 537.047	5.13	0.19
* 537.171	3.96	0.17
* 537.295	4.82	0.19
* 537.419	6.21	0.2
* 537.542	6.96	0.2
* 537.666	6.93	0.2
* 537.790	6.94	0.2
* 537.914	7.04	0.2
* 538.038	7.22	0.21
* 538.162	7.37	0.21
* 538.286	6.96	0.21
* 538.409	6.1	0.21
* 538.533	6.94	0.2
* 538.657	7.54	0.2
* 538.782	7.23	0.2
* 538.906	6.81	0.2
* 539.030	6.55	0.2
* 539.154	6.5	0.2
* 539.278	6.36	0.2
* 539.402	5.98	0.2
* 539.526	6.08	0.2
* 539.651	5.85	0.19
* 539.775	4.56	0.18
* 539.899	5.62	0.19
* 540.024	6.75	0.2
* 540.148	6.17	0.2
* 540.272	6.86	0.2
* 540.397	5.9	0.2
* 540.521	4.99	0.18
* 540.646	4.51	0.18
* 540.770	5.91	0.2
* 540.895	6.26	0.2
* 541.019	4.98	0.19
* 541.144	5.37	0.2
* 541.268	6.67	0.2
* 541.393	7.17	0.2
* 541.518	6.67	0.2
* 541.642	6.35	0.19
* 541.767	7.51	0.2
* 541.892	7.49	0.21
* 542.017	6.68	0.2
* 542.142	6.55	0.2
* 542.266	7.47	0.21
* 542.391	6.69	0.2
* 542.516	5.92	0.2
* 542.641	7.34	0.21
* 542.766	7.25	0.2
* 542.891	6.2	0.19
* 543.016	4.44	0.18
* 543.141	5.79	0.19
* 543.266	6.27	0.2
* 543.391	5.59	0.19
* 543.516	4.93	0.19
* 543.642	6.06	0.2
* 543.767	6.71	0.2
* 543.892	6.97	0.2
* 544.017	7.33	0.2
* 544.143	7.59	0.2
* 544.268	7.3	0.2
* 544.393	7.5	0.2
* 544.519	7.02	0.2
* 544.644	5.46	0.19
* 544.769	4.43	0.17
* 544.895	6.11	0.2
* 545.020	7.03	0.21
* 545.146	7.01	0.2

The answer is 5.87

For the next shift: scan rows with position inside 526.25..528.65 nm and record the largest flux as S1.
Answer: 6.92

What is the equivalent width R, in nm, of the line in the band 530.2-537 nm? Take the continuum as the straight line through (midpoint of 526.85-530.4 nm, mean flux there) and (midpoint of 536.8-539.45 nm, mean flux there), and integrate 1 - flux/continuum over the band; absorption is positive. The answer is -0.31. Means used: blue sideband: 5.75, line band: 6.41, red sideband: 6.47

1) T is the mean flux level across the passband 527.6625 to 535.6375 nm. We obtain 6.24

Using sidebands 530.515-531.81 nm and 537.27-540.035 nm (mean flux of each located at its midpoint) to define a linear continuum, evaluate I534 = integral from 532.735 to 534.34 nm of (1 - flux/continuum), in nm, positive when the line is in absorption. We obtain 0.26 nm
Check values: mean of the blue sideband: 6.89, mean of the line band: 5.66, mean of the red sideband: 6.51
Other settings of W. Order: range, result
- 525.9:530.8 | 5.67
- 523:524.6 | 6.19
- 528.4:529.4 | 6.66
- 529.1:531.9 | 6.44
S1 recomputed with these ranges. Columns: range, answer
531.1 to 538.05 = 7.62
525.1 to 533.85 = 7.2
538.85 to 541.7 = 7.17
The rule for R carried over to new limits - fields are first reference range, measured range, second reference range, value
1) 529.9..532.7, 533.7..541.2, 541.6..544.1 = 0.17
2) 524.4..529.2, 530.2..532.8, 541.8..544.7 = -0.27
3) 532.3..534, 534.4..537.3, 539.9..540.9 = -0.39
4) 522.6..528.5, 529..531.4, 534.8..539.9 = -0.18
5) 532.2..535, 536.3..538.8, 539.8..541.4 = -0.28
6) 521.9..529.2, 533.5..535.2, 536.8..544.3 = -0.02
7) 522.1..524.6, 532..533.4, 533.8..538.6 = 0.17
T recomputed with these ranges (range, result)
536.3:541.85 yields 6.29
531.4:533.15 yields 5.89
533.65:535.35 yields 6.18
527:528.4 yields 5.43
